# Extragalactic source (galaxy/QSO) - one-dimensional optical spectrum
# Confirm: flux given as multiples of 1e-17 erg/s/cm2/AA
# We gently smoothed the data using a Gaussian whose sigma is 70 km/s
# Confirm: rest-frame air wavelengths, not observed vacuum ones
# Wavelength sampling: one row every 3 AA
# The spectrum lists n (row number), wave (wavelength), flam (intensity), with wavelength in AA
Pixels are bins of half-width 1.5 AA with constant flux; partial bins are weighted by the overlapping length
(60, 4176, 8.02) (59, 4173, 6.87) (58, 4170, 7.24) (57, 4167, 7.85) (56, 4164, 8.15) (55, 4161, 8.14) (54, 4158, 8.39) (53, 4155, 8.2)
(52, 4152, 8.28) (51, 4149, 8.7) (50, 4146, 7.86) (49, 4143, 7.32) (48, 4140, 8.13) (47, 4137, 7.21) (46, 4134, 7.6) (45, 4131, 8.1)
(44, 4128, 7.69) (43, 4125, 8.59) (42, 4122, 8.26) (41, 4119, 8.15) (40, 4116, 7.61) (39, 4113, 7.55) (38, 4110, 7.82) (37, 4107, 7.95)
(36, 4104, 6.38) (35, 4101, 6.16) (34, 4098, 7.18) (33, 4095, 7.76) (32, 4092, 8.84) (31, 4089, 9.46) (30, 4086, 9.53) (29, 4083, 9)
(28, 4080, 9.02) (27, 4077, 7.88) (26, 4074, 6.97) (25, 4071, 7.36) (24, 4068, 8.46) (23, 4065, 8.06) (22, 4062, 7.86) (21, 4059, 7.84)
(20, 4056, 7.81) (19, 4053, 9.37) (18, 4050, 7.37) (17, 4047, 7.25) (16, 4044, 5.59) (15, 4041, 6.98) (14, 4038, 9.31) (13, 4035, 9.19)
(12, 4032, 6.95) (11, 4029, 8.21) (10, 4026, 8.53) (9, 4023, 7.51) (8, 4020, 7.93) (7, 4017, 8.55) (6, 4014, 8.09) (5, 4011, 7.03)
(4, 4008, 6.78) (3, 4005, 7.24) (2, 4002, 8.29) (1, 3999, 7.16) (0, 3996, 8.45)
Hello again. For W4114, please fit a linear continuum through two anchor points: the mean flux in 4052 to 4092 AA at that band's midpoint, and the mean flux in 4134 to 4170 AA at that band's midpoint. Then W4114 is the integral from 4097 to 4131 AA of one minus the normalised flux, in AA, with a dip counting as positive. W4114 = 2.3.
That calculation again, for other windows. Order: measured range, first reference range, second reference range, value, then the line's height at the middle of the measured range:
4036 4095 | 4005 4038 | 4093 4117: -3.9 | 7.6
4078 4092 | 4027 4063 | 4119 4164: -2.2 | 7.91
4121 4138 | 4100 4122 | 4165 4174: -1.1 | 7.44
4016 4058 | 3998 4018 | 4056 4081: -0.8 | 7.73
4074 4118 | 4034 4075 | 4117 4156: -0.4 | 7.91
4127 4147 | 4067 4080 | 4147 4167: 1.1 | 8.15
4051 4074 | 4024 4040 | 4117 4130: 0.8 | 8.29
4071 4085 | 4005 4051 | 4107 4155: -0.7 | 7.8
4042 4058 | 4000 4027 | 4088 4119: 0.5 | 7.71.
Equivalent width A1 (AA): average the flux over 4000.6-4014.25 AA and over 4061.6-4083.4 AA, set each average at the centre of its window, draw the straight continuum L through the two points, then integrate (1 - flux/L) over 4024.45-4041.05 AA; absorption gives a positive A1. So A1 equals -1.4 AA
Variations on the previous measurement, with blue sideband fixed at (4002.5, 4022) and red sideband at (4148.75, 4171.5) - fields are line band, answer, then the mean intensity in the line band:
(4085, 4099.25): -1.2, 8.54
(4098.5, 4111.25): 1.4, 7.07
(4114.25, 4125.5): -0.2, 8.1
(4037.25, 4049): 0.9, 7.16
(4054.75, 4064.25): -0.1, 7.86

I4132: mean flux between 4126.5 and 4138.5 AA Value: 7.65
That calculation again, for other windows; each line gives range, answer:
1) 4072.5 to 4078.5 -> 7.42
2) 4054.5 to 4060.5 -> 7.83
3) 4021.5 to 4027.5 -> 8.02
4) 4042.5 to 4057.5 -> 7.48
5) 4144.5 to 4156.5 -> 8.26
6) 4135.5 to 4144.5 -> 7.55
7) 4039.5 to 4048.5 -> 6.61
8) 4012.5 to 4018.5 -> 8.32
